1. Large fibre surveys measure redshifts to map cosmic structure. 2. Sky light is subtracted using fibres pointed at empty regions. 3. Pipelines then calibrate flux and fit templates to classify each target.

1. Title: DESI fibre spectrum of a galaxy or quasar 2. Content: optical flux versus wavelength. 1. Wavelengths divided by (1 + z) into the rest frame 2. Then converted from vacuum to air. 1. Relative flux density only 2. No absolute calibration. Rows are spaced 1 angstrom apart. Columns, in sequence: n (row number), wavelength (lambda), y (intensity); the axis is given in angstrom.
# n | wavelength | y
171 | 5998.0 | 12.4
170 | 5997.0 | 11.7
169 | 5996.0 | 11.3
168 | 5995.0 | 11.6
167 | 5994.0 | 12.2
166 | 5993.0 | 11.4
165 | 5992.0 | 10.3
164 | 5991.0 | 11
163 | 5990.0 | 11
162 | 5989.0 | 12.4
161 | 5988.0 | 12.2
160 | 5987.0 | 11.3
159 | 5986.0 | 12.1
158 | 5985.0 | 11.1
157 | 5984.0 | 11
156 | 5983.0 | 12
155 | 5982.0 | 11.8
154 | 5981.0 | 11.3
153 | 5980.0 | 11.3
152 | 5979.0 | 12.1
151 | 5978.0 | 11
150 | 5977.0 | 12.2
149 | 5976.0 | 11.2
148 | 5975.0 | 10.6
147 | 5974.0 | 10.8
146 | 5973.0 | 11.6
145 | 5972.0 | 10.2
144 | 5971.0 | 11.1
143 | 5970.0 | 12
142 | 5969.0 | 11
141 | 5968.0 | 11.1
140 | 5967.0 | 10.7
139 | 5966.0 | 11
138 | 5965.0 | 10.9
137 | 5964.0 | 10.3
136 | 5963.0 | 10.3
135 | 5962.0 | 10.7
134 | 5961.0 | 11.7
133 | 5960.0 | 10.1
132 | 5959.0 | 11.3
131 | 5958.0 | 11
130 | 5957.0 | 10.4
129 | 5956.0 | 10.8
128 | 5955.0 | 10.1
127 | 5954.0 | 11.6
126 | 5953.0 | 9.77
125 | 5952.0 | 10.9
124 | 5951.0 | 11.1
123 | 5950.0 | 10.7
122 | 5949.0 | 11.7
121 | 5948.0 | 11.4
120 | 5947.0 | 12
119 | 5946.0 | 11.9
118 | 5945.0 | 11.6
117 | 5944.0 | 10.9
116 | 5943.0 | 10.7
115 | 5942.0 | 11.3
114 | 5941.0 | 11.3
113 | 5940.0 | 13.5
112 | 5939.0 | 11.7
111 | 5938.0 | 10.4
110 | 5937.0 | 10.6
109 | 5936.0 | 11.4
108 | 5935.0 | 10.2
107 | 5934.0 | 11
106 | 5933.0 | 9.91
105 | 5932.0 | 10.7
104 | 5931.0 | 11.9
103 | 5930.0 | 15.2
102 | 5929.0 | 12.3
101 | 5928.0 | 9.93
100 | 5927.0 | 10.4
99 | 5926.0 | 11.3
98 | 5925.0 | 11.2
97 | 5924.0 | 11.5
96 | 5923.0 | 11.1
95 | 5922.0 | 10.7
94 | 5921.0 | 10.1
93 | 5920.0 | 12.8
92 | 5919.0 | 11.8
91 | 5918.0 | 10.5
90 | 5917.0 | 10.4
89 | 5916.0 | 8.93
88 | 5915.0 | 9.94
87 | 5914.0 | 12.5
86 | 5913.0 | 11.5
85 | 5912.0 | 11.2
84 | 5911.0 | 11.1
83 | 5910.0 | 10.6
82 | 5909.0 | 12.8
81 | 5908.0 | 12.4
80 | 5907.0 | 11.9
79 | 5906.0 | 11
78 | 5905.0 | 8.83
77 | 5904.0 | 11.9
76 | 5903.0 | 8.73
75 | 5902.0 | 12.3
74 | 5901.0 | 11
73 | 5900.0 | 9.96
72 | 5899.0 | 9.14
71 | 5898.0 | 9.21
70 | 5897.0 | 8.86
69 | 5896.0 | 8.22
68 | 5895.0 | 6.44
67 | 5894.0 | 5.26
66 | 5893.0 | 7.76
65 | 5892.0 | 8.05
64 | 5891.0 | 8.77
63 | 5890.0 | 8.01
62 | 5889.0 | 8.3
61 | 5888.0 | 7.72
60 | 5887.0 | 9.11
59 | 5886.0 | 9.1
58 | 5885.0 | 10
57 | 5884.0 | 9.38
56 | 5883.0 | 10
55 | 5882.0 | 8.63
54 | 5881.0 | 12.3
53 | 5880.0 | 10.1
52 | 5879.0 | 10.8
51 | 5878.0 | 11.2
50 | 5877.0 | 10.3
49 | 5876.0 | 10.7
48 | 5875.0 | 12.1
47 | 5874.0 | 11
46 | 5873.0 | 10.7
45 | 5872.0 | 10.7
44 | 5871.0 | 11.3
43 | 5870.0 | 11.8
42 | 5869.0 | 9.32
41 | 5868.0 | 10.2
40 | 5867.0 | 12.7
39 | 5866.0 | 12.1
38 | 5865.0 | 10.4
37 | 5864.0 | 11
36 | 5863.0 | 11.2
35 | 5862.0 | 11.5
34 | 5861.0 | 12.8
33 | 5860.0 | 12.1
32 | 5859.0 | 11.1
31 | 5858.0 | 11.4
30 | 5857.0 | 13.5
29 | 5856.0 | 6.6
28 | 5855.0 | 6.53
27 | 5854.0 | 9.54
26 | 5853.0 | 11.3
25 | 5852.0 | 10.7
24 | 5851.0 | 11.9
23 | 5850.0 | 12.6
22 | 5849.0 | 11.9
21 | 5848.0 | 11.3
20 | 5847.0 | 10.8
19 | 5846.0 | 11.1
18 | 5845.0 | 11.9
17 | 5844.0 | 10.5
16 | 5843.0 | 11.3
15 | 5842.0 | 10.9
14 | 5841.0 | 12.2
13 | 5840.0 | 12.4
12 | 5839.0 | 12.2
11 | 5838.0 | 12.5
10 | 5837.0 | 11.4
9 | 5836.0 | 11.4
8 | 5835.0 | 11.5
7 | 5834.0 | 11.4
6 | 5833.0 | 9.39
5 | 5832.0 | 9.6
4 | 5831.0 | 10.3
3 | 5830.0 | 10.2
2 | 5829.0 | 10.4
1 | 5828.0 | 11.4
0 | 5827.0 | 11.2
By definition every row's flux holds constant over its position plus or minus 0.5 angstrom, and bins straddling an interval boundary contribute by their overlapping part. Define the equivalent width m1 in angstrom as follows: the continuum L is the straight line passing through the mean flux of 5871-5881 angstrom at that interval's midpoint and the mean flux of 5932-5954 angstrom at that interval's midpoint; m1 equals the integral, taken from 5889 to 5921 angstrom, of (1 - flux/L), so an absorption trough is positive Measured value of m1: 2.9 angstrom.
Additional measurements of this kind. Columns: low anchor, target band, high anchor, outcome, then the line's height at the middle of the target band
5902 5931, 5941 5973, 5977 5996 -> 1.1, 11.4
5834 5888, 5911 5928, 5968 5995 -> 0.3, 11.2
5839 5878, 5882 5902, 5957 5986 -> 4.3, 11.1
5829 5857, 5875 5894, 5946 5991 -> 2.7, 11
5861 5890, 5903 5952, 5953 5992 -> -1.7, 10.8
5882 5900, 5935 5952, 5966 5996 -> -2.0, 10.2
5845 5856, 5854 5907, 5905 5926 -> 4.0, 10.9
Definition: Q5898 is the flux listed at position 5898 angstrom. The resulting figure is 9.21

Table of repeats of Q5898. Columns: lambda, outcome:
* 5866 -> 12.1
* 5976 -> 11.2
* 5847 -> 10.8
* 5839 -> 12.2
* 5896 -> 8.22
